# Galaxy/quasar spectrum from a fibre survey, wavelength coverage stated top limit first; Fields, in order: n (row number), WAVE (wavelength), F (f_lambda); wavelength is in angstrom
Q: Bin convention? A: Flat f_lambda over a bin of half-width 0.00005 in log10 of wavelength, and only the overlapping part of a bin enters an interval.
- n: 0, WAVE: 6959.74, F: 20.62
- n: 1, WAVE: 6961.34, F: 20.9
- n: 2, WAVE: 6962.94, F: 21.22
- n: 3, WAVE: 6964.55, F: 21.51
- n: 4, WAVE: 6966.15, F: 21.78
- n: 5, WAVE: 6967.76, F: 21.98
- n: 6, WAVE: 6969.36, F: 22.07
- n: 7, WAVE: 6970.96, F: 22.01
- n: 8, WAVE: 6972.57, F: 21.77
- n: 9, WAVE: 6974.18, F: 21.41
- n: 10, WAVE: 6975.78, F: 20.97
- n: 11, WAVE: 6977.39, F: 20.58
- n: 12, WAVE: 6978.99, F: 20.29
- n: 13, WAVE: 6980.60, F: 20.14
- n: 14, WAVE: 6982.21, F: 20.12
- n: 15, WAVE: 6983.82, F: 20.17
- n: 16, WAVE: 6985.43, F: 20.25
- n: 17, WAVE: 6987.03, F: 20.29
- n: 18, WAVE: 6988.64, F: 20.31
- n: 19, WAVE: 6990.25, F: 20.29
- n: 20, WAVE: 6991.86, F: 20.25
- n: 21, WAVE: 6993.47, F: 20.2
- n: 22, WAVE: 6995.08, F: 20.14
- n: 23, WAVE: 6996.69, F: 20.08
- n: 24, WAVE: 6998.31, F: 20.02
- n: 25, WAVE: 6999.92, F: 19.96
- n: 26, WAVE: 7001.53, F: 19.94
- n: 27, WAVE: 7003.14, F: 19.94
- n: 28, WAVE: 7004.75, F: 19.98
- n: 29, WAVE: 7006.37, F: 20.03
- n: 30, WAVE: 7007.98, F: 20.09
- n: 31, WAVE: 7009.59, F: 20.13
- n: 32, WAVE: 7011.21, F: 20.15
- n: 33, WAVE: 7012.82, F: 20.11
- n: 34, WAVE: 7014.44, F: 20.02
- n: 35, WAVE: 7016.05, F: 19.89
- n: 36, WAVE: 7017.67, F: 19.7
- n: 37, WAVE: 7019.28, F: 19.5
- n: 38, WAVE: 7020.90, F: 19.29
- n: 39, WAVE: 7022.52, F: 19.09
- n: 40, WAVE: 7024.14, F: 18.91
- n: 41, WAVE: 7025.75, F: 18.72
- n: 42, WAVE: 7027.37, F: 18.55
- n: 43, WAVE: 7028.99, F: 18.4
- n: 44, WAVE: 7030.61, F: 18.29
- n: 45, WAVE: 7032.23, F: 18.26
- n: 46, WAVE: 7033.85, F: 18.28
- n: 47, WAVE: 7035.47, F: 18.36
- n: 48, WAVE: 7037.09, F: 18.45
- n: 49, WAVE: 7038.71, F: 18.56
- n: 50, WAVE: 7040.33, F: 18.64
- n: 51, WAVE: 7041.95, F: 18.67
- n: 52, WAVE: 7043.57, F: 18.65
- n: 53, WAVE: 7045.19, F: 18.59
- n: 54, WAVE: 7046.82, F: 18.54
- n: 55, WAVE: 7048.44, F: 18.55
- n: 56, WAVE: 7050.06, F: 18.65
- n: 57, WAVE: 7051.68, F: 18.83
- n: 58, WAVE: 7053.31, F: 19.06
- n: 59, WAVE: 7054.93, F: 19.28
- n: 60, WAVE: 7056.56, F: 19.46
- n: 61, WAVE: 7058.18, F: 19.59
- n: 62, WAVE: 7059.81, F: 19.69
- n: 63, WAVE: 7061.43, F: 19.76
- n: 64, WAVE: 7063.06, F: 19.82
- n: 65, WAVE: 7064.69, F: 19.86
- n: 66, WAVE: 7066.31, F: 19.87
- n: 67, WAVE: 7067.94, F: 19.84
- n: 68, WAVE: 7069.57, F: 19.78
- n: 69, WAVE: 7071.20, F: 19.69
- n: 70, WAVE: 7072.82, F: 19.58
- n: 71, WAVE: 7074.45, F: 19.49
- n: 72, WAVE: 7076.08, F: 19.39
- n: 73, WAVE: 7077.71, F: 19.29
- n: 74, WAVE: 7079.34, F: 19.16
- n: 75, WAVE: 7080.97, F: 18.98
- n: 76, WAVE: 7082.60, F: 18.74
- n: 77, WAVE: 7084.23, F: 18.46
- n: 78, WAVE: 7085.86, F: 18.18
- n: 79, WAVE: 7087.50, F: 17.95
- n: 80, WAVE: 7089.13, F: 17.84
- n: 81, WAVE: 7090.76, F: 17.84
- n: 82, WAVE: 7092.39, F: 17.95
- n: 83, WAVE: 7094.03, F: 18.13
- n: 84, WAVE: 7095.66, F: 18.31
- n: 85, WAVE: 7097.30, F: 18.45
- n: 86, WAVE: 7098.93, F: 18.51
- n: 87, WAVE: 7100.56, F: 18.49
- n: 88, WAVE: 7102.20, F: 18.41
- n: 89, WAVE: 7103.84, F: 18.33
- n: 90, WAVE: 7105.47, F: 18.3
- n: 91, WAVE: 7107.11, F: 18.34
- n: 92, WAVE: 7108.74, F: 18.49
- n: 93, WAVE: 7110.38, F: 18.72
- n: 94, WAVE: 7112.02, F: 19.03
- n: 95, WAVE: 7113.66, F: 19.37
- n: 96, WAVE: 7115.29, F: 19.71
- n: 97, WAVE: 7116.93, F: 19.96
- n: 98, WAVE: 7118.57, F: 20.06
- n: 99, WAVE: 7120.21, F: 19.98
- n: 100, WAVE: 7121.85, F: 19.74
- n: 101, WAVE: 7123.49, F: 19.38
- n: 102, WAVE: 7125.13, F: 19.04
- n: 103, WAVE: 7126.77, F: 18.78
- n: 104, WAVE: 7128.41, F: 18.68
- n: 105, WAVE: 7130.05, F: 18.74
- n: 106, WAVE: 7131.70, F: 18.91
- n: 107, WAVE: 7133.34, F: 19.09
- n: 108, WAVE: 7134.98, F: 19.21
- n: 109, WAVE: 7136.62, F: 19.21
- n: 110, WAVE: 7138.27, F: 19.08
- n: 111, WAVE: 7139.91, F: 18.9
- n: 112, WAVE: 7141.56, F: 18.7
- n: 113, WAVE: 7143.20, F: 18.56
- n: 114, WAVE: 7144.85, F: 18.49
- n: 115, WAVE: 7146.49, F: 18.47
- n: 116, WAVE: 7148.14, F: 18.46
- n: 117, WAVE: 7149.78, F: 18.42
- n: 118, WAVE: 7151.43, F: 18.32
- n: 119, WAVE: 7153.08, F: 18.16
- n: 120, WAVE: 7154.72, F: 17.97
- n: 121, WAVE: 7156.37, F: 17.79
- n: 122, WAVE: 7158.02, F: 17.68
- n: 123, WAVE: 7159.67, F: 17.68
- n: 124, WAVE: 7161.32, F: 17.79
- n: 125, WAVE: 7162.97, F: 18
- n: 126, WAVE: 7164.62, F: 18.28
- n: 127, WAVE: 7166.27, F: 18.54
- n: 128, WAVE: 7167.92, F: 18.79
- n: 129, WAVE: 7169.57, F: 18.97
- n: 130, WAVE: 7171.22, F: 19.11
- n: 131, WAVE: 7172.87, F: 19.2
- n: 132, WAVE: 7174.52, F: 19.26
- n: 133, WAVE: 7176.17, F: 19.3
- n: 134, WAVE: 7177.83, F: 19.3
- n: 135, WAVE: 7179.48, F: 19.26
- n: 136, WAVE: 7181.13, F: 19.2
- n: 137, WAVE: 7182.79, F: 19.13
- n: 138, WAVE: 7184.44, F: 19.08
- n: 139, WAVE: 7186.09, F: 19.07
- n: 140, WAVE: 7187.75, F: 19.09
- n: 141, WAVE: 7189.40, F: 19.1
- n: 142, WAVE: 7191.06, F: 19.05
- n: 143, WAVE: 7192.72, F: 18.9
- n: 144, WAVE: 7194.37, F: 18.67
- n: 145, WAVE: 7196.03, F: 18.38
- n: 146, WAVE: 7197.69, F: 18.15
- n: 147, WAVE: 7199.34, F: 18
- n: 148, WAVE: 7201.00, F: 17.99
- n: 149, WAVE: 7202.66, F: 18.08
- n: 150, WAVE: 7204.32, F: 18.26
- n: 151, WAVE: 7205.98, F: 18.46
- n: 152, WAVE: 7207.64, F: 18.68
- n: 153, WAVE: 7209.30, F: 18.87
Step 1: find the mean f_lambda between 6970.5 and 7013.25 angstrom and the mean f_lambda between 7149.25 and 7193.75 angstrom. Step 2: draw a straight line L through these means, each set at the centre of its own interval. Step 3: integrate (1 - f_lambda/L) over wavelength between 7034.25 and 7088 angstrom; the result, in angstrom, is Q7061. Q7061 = 1.7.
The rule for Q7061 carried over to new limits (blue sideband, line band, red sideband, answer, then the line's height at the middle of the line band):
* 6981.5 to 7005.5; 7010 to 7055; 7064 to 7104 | 1.47 angstrom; 19.6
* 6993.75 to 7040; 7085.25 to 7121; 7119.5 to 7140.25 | 1.00 angstrom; 19.2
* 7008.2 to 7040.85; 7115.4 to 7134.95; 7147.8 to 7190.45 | -0.55 angstrom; 18.8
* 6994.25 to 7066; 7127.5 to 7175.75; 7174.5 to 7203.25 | 0.92 angstrom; 18.9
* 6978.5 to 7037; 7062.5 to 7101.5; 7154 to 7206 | 0.63 angstrom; 19.2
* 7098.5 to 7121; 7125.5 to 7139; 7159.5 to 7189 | -0.01 angstrom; 18.9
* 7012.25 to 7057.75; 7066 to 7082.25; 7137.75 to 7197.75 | -0.55 angstrom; 18.8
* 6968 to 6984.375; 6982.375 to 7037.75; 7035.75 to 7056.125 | 0.83 angstrom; 19.9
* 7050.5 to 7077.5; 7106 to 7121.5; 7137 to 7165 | -0.39 angstrom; 18.8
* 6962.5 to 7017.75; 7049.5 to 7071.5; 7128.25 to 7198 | 0.28 angstrom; 19.8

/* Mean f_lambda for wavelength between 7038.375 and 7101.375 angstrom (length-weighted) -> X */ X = 18.9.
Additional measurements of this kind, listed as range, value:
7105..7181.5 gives 18.8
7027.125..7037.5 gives 18.3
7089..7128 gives 18.8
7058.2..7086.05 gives 19.4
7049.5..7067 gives 19.5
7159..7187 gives 18.8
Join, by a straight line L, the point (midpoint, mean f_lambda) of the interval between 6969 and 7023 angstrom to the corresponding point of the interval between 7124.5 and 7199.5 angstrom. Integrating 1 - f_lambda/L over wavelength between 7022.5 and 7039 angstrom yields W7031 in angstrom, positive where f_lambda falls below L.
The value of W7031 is 1.18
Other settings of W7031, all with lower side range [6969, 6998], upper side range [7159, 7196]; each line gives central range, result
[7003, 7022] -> 0.4 angstrom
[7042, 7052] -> 0.7 angstrom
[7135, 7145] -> 0.2 angstrom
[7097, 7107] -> 0.6 angstrom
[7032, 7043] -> 0.9 angstrom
